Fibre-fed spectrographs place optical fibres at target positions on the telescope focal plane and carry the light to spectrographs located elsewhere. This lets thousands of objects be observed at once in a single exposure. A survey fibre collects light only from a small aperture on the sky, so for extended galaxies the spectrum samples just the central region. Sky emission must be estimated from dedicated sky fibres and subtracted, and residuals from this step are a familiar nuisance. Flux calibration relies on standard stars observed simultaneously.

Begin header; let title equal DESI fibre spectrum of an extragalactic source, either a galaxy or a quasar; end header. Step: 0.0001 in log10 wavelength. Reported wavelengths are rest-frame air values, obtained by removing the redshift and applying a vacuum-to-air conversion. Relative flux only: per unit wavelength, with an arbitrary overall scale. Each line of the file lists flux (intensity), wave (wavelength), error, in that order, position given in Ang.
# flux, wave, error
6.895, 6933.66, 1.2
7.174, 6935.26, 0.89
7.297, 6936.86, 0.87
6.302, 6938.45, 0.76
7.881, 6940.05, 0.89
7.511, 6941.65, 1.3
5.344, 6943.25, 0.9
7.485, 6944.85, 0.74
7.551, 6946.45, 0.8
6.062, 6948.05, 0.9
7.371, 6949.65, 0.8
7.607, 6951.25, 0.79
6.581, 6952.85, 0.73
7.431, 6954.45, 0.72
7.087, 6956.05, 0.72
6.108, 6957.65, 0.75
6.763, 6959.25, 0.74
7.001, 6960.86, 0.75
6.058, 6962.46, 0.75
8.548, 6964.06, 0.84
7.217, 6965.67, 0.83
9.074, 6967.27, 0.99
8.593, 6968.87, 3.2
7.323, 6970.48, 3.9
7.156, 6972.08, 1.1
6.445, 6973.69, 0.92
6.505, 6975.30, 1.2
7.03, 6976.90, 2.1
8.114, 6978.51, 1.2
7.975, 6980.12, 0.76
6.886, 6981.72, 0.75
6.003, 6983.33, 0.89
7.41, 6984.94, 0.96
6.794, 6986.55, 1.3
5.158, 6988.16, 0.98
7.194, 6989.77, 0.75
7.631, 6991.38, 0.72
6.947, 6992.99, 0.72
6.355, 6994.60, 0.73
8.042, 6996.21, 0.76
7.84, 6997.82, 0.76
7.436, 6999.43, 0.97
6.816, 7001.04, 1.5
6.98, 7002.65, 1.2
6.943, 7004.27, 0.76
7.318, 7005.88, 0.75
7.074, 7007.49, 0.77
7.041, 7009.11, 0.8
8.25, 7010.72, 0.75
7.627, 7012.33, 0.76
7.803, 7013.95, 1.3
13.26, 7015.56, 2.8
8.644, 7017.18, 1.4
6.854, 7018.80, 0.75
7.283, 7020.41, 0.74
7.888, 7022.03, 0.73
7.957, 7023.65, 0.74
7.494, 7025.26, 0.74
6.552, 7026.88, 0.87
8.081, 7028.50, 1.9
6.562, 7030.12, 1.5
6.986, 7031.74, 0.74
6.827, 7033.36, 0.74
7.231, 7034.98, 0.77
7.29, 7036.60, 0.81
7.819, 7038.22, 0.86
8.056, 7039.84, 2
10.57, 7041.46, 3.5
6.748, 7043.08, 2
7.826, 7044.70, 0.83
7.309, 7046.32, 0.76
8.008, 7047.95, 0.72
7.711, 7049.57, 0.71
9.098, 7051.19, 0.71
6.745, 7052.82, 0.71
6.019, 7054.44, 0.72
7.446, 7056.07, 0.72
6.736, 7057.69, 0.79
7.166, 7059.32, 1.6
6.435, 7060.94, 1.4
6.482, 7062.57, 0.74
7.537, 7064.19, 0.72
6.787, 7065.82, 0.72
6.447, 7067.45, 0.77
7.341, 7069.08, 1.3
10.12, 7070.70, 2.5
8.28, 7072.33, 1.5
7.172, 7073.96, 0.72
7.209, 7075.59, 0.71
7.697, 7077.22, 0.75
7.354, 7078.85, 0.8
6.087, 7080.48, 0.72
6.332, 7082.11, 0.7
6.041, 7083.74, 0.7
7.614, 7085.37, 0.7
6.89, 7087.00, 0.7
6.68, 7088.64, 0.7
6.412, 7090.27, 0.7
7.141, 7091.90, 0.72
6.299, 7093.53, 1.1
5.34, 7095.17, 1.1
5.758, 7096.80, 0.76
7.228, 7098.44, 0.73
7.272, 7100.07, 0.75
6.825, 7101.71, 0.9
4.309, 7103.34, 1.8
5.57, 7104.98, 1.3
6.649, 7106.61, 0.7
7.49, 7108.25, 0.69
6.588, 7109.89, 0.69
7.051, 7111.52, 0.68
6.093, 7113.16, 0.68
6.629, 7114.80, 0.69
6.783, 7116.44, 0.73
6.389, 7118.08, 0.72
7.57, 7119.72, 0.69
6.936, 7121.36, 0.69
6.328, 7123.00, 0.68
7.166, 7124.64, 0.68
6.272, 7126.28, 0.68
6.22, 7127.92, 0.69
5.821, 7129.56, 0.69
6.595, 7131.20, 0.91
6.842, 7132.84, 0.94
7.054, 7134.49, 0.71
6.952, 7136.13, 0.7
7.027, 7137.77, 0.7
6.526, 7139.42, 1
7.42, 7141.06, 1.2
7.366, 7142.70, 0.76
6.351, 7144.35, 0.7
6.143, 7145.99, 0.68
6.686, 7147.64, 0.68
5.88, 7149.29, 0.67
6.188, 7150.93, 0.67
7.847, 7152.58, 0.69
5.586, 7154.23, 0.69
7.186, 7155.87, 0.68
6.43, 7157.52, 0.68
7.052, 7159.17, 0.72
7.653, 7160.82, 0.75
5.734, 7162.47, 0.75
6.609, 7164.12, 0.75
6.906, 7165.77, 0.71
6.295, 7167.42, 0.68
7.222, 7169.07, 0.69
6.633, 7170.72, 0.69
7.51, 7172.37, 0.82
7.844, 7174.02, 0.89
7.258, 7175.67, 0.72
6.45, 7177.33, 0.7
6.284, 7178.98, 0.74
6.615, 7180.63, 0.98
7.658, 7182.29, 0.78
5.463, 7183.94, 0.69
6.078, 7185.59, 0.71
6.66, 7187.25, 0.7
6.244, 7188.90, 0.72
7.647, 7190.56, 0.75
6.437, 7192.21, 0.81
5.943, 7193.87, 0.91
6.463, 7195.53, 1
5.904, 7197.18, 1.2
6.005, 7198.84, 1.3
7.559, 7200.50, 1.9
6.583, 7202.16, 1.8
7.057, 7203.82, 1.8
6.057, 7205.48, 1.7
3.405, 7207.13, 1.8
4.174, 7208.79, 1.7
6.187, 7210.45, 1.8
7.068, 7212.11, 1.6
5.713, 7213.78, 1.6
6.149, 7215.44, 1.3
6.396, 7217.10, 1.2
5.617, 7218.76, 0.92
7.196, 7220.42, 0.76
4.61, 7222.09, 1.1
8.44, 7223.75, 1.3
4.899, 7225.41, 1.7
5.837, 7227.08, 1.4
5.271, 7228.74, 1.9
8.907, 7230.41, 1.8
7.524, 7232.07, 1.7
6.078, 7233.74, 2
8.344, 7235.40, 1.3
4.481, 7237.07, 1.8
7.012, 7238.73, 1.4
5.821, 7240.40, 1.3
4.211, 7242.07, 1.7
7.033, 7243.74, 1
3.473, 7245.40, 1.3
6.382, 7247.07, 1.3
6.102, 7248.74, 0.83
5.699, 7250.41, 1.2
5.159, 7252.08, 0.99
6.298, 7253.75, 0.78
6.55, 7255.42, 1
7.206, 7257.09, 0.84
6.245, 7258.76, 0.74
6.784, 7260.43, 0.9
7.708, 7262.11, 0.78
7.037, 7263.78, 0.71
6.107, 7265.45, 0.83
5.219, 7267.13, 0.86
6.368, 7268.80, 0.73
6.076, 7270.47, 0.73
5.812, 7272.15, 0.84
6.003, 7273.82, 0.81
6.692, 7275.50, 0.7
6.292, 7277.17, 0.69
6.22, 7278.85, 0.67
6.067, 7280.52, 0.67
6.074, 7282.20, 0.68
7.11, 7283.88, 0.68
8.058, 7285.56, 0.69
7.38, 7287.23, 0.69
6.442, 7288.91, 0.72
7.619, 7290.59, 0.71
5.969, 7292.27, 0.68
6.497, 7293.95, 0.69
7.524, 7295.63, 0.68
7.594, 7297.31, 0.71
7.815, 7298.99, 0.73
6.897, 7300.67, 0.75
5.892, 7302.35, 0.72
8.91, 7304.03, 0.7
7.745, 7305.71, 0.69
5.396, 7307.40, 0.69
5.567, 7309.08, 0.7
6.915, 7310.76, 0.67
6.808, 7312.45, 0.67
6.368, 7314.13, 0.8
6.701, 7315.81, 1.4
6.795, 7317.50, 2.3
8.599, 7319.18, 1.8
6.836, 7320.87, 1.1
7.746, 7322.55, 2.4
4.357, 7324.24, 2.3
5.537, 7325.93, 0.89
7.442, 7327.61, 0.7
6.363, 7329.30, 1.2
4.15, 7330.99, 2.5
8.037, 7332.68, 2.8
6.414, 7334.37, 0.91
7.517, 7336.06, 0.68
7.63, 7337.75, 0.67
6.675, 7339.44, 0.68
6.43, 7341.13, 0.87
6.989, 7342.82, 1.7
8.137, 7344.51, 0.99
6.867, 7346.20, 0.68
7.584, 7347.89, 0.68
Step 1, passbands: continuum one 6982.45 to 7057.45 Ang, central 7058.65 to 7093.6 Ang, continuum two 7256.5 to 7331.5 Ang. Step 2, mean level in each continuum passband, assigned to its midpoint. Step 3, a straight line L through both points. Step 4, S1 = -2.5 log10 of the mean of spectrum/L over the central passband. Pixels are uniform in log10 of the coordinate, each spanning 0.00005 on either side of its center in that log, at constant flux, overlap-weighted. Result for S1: 0.04 mag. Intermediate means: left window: 7.49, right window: 6.65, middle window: 7.09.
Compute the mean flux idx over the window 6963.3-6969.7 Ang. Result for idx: 8.35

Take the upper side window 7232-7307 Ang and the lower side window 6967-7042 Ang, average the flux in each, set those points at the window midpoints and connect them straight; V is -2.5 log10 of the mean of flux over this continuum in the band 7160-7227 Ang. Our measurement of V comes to 0.06 mag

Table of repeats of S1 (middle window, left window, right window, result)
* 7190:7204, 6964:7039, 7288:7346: 0.08 mag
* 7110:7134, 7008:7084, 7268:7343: 0.11 mag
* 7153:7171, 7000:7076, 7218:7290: 0.03 mag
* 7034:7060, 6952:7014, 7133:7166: -0.09 mag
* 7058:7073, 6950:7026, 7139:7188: -0.04 mag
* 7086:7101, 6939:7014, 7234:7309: 0.05 mag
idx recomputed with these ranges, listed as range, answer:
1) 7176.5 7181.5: 6.45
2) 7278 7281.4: 6.14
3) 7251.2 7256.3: 6.01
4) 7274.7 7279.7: 6.41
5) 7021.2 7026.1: 7.77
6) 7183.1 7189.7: 6.12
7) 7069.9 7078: 8.09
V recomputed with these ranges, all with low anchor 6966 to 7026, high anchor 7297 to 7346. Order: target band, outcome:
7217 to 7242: 0.11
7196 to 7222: 0.17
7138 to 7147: 0.06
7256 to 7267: 0.03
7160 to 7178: 0.03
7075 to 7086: 0.07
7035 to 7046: -0.08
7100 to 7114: 0.14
